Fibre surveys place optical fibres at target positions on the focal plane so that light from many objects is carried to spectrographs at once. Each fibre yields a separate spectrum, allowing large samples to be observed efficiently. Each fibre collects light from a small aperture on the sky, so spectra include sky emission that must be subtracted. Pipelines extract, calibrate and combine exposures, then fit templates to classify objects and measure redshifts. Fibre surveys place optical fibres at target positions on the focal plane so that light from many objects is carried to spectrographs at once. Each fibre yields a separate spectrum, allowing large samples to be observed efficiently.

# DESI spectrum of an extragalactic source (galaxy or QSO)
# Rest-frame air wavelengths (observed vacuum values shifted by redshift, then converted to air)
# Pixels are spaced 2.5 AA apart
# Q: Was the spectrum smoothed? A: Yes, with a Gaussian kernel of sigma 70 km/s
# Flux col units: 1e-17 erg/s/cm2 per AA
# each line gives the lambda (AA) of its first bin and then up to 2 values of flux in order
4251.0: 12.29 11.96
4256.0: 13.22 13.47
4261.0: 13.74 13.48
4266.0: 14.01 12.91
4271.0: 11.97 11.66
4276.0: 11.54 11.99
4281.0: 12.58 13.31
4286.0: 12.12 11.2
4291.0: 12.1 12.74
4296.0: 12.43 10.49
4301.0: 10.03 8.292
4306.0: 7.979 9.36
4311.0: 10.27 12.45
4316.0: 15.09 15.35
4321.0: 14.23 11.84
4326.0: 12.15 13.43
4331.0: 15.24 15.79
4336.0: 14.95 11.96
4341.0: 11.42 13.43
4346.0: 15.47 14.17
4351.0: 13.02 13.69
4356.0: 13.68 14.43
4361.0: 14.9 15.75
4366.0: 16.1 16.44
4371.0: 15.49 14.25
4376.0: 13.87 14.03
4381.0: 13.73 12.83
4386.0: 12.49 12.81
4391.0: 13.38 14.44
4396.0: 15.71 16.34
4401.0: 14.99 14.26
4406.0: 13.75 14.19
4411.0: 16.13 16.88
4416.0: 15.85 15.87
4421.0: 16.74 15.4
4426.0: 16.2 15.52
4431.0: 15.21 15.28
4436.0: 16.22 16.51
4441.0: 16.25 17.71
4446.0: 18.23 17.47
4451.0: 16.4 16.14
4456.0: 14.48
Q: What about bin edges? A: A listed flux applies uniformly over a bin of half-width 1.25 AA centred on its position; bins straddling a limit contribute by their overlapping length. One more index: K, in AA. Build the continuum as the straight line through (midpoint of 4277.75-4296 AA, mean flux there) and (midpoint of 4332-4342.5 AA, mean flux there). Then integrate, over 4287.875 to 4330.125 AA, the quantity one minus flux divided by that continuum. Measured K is 3.6 AA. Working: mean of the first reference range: 12.3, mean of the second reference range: 13.6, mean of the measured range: 11.8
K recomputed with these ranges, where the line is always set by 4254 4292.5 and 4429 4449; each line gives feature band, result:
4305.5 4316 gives 2.1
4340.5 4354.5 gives 0.7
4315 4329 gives 0.1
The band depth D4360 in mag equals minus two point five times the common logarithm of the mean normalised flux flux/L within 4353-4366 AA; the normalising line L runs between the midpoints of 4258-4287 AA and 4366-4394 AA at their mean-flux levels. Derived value -0.07 mag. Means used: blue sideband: 12.7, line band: 14.7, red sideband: 14.1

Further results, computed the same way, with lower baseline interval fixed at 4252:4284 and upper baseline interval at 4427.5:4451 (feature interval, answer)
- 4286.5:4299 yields 0.120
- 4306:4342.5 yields 0.085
